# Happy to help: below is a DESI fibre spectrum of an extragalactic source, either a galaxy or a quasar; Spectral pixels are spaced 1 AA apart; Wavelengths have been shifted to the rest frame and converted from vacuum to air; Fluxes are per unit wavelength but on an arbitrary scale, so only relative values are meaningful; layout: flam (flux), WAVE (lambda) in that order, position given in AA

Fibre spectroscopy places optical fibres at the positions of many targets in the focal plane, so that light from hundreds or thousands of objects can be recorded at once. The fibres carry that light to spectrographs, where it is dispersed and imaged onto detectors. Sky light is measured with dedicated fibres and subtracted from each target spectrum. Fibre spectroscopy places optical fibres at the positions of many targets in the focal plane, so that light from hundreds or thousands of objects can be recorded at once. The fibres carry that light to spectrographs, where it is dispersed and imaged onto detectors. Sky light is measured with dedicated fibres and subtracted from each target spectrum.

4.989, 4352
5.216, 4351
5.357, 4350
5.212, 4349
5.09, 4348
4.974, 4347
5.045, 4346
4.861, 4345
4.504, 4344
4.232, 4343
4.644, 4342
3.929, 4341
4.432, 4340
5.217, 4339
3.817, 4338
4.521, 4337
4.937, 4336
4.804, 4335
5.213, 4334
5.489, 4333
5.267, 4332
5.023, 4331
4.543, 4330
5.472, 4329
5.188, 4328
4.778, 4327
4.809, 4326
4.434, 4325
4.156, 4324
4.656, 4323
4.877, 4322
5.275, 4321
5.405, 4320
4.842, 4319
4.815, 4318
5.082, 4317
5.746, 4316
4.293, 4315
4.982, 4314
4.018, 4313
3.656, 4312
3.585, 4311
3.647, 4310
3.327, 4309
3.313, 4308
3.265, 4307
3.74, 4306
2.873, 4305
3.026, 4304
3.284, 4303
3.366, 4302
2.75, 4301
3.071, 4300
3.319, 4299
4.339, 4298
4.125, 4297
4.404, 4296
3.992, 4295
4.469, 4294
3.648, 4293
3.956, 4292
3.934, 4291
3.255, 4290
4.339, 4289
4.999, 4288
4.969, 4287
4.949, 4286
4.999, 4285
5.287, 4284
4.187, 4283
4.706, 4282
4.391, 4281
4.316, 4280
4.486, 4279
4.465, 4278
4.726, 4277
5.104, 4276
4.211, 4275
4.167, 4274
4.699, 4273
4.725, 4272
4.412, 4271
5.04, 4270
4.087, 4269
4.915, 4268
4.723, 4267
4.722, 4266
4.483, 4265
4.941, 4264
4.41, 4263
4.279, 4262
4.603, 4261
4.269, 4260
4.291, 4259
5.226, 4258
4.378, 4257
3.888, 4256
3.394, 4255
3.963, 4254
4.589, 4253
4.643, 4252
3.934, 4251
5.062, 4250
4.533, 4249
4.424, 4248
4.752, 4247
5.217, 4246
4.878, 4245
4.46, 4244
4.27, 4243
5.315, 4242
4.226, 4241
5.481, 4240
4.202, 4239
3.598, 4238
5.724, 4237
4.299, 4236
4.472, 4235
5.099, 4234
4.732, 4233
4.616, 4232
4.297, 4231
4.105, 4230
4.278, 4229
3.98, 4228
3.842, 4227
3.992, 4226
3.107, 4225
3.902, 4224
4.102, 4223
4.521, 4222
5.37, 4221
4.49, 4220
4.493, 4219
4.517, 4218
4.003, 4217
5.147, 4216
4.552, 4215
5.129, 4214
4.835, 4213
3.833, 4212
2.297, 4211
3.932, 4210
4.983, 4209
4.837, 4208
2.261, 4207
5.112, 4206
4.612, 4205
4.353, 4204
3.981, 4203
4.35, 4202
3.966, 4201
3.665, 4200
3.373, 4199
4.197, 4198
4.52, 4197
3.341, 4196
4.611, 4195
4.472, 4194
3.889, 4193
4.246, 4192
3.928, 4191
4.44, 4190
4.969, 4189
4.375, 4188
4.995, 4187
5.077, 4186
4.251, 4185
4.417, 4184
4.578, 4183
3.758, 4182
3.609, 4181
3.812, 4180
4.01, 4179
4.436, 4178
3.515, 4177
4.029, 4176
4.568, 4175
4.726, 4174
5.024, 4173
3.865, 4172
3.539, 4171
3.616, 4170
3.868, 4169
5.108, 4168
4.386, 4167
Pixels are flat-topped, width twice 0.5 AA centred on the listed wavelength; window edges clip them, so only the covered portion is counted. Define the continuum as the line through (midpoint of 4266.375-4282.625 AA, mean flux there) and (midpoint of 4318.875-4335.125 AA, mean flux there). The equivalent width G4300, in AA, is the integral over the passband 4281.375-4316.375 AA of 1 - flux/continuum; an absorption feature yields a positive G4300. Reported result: 5.6 AA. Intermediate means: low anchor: 4.57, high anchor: 4.96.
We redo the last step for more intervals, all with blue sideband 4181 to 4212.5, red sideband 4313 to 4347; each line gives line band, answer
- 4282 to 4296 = 0.67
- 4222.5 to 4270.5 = -0.42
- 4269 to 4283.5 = 0.09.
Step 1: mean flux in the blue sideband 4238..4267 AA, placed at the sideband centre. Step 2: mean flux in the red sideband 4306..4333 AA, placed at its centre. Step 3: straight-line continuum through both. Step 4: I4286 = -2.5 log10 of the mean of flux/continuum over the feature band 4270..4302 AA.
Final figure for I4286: 0.06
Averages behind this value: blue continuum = 4.52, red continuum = 4.56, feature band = 4.3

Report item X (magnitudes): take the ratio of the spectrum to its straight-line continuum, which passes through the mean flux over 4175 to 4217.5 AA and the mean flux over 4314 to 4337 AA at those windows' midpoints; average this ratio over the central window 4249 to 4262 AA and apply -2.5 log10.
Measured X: 0.05 mag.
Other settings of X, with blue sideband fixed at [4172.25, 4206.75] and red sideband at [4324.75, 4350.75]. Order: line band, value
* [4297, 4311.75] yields 0.36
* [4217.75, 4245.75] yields -0.01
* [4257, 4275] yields 0.00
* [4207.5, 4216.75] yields -0.01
